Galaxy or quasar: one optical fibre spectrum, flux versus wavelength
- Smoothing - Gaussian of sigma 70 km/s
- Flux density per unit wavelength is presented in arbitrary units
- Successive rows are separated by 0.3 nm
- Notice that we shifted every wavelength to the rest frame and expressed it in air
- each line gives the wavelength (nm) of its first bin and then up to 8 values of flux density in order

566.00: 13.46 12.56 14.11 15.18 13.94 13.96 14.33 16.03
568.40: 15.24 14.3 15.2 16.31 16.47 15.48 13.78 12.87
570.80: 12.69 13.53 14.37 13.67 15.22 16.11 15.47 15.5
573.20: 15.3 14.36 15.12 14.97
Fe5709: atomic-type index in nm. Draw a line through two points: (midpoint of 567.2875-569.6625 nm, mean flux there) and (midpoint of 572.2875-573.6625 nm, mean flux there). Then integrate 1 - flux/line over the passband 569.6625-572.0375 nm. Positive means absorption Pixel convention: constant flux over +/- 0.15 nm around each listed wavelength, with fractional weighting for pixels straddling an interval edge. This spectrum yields 0.19 nm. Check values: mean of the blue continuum 15.2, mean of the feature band 14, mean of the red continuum 15.3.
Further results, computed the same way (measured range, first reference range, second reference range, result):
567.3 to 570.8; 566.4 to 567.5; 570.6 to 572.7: -0.12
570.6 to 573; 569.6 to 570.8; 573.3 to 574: -0.01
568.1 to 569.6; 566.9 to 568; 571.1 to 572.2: -0.12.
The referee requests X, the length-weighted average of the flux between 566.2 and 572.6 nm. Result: 14.6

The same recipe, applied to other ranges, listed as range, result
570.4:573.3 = 14.5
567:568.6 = 14.7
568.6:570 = 15.6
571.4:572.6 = 15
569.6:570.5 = 14.6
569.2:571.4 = 14.4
